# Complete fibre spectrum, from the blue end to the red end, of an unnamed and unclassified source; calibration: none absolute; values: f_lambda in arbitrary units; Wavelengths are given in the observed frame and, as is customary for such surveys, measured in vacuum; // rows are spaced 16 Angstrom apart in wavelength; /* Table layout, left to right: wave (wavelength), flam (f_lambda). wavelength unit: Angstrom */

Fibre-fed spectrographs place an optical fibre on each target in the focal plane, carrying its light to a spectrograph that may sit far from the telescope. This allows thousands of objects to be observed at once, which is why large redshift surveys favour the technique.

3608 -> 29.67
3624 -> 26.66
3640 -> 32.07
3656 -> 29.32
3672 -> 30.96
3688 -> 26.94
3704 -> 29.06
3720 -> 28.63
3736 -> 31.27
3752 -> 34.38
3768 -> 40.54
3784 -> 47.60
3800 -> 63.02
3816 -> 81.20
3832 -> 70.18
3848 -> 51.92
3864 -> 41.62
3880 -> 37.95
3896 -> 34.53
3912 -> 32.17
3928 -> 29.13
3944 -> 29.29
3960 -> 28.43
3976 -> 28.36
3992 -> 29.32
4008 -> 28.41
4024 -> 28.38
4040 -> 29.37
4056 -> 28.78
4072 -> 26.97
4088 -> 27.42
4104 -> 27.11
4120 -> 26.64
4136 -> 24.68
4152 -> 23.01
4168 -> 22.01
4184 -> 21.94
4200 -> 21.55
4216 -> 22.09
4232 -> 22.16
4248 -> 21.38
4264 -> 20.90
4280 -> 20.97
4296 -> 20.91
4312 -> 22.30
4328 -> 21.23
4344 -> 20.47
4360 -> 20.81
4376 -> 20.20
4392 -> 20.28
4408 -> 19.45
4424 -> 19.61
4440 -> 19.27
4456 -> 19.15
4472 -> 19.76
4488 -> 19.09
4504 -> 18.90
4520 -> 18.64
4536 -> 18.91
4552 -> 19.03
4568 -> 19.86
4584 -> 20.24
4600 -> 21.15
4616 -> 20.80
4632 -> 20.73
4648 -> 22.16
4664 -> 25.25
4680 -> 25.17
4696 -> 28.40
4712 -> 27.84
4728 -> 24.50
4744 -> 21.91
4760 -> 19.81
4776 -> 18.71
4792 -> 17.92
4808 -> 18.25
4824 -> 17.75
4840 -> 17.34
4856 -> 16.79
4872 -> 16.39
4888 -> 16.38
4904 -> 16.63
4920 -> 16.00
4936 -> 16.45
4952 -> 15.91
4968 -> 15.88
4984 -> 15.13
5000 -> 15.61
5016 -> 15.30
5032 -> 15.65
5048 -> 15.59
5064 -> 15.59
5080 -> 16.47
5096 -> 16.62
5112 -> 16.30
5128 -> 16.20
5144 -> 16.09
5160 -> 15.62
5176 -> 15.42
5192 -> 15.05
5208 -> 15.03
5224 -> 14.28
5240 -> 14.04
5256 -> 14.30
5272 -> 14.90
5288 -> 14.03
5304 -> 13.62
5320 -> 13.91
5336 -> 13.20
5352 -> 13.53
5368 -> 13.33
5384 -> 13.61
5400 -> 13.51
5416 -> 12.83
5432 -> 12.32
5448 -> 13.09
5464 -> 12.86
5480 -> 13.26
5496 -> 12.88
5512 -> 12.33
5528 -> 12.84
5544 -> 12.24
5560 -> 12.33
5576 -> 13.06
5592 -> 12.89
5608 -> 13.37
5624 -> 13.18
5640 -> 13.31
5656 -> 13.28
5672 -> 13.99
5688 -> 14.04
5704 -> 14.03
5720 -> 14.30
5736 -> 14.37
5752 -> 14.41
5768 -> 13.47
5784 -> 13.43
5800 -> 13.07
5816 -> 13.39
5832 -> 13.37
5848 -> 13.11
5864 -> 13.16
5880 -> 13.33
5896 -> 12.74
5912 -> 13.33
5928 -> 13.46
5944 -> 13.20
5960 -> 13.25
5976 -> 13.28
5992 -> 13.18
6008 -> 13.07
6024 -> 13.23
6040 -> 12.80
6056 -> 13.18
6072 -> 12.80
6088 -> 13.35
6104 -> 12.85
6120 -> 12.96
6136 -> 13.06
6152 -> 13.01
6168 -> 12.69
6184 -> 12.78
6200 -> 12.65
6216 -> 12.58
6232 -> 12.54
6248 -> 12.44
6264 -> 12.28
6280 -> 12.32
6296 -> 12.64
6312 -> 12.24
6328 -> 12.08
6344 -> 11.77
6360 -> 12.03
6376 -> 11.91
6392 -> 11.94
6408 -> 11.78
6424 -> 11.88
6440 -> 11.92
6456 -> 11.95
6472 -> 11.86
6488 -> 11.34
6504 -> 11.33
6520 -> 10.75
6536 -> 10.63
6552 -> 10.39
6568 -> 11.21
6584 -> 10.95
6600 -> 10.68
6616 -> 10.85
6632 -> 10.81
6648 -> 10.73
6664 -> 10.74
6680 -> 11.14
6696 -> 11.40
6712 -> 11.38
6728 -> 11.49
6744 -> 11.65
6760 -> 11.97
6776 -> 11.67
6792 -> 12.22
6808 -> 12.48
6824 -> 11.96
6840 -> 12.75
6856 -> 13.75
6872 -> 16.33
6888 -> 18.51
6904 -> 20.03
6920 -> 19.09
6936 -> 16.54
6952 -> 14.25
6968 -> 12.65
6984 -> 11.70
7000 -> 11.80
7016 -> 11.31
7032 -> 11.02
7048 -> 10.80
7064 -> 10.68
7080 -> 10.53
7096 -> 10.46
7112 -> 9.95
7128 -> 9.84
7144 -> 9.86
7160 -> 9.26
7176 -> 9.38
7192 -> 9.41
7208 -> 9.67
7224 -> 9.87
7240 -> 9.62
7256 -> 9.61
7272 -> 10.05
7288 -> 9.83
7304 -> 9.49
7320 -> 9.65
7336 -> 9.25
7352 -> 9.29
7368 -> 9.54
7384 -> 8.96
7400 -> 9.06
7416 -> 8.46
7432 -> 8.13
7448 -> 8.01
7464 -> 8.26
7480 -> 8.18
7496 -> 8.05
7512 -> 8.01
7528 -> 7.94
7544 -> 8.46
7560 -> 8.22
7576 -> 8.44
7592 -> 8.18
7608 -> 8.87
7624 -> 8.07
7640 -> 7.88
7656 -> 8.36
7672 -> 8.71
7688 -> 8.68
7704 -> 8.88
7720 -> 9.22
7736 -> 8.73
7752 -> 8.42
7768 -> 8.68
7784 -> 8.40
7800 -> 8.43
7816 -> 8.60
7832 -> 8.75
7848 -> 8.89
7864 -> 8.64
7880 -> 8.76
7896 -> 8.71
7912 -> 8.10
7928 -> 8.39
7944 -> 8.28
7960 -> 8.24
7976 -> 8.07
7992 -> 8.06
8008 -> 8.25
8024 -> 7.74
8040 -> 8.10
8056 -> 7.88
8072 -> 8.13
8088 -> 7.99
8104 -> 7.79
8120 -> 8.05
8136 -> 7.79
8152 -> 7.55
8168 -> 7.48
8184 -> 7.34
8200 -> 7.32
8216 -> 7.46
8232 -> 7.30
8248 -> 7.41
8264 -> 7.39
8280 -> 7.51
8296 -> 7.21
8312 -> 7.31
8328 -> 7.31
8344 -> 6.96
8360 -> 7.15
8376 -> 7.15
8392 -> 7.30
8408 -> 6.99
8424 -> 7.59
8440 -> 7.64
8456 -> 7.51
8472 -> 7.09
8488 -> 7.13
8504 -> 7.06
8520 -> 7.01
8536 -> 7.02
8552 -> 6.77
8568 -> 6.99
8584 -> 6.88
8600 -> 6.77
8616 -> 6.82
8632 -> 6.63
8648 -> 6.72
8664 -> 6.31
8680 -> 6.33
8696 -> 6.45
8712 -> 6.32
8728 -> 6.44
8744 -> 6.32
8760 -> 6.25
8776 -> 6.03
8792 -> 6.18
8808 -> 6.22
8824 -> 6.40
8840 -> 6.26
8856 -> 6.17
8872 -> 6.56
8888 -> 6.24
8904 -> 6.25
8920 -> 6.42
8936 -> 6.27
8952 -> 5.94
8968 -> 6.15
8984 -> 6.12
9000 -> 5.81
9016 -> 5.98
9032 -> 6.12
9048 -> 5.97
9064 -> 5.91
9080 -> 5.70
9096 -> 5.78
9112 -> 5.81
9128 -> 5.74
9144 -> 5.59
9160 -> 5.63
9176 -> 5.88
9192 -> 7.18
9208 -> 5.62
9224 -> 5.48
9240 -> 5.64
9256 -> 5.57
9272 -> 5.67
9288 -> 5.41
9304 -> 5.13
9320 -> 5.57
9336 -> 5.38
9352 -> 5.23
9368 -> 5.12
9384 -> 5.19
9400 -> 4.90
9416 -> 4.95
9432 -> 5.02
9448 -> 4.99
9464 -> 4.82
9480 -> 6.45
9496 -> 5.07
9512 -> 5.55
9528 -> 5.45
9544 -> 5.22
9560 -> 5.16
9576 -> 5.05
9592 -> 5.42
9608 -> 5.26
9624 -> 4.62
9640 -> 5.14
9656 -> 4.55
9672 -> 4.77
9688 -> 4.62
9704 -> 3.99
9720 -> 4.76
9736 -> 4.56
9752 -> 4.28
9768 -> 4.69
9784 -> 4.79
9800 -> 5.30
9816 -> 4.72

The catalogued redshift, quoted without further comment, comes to 1.467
